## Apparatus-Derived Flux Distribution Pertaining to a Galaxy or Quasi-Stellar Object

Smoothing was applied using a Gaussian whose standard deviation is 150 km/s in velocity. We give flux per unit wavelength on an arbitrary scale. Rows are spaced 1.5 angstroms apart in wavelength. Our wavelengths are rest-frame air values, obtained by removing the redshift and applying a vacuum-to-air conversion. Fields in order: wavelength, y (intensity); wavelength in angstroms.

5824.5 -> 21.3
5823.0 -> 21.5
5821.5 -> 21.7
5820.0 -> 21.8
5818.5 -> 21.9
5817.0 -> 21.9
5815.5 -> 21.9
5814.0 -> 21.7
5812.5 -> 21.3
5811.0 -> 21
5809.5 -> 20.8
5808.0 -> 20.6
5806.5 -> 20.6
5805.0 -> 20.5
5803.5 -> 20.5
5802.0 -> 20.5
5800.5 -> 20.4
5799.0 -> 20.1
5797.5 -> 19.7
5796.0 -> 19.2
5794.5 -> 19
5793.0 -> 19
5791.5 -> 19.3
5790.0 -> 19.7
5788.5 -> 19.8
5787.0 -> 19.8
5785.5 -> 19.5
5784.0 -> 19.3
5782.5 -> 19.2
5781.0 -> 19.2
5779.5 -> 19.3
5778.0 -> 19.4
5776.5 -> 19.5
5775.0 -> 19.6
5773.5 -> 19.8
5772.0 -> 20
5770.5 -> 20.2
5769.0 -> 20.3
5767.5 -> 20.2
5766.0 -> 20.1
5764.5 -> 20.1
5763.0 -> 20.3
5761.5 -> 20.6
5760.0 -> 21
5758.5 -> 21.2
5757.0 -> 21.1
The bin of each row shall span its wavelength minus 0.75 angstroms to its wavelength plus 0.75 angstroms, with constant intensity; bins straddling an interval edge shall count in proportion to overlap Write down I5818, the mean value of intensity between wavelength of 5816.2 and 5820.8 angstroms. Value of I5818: 21.9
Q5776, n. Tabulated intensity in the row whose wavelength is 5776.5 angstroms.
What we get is 19.5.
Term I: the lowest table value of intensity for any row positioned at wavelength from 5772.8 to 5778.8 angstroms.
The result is 19.4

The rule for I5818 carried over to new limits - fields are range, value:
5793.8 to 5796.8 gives 19.1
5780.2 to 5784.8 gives 19.2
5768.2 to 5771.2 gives 20.2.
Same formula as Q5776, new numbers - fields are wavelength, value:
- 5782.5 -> 19.2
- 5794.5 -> 19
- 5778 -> 19.4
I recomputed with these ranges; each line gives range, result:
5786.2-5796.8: 19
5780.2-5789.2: 19.2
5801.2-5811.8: 20.5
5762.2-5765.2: 20.1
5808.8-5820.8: 20.8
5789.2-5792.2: 19.3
